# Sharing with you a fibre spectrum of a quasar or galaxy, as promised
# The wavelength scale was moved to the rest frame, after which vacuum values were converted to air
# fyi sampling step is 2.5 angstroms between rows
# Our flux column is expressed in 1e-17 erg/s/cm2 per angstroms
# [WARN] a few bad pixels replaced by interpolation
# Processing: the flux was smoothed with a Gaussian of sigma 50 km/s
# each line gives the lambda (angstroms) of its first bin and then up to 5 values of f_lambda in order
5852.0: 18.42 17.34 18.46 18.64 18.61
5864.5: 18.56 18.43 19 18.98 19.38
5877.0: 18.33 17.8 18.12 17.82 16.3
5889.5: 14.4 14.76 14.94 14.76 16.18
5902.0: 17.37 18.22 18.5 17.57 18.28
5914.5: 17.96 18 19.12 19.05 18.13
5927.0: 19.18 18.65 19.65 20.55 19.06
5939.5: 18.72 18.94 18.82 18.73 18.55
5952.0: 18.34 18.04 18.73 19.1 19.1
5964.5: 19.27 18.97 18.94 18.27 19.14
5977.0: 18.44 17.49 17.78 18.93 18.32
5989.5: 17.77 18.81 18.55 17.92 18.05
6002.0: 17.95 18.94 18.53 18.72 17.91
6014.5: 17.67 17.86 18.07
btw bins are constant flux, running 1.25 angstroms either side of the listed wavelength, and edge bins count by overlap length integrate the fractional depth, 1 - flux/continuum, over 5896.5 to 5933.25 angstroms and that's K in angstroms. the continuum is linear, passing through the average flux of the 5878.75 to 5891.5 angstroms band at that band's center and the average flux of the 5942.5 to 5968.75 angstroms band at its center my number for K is -1.06 angstroms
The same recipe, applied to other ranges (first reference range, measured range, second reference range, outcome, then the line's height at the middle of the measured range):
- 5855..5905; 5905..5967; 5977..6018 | -3.28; 17.8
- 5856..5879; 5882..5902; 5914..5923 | 2.97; 18.6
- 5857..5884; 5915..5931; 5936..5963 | 0.00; 18.7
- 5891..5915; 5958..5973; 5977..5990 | -0.94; 17.8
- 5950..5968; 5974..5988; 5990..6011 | 0.21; 18.6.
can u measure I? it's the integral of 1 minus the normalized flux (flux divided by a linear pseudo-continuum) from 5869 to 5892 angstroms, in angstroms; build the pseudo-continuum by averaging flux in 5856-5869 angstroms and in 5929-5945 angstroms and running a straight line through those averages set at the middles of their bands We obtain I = 1.40 angstroms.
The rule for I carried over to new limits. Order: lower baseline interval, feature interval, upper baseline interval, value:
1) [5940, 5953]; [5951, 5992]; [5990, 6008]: 0.0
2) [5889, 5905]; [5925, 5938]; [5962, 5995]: -1.9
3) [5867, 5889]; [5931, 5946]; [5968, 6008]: -0.8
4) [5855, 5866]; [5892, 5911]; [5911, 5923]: 1.8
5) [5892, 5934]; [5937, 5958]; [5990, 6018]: -0.8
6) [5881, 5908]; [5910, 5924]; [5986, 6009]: -1.3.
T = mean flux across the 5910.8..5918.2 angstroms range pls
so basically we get 18.1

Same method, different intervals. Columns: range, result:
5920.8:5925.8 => 18.6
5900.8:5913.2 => 18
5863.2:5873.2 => 18.7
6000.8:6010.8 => 18.5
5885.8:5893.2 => 15.1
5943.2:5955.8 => 18.5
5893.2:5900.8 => 15.3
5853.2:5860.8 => 18.2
